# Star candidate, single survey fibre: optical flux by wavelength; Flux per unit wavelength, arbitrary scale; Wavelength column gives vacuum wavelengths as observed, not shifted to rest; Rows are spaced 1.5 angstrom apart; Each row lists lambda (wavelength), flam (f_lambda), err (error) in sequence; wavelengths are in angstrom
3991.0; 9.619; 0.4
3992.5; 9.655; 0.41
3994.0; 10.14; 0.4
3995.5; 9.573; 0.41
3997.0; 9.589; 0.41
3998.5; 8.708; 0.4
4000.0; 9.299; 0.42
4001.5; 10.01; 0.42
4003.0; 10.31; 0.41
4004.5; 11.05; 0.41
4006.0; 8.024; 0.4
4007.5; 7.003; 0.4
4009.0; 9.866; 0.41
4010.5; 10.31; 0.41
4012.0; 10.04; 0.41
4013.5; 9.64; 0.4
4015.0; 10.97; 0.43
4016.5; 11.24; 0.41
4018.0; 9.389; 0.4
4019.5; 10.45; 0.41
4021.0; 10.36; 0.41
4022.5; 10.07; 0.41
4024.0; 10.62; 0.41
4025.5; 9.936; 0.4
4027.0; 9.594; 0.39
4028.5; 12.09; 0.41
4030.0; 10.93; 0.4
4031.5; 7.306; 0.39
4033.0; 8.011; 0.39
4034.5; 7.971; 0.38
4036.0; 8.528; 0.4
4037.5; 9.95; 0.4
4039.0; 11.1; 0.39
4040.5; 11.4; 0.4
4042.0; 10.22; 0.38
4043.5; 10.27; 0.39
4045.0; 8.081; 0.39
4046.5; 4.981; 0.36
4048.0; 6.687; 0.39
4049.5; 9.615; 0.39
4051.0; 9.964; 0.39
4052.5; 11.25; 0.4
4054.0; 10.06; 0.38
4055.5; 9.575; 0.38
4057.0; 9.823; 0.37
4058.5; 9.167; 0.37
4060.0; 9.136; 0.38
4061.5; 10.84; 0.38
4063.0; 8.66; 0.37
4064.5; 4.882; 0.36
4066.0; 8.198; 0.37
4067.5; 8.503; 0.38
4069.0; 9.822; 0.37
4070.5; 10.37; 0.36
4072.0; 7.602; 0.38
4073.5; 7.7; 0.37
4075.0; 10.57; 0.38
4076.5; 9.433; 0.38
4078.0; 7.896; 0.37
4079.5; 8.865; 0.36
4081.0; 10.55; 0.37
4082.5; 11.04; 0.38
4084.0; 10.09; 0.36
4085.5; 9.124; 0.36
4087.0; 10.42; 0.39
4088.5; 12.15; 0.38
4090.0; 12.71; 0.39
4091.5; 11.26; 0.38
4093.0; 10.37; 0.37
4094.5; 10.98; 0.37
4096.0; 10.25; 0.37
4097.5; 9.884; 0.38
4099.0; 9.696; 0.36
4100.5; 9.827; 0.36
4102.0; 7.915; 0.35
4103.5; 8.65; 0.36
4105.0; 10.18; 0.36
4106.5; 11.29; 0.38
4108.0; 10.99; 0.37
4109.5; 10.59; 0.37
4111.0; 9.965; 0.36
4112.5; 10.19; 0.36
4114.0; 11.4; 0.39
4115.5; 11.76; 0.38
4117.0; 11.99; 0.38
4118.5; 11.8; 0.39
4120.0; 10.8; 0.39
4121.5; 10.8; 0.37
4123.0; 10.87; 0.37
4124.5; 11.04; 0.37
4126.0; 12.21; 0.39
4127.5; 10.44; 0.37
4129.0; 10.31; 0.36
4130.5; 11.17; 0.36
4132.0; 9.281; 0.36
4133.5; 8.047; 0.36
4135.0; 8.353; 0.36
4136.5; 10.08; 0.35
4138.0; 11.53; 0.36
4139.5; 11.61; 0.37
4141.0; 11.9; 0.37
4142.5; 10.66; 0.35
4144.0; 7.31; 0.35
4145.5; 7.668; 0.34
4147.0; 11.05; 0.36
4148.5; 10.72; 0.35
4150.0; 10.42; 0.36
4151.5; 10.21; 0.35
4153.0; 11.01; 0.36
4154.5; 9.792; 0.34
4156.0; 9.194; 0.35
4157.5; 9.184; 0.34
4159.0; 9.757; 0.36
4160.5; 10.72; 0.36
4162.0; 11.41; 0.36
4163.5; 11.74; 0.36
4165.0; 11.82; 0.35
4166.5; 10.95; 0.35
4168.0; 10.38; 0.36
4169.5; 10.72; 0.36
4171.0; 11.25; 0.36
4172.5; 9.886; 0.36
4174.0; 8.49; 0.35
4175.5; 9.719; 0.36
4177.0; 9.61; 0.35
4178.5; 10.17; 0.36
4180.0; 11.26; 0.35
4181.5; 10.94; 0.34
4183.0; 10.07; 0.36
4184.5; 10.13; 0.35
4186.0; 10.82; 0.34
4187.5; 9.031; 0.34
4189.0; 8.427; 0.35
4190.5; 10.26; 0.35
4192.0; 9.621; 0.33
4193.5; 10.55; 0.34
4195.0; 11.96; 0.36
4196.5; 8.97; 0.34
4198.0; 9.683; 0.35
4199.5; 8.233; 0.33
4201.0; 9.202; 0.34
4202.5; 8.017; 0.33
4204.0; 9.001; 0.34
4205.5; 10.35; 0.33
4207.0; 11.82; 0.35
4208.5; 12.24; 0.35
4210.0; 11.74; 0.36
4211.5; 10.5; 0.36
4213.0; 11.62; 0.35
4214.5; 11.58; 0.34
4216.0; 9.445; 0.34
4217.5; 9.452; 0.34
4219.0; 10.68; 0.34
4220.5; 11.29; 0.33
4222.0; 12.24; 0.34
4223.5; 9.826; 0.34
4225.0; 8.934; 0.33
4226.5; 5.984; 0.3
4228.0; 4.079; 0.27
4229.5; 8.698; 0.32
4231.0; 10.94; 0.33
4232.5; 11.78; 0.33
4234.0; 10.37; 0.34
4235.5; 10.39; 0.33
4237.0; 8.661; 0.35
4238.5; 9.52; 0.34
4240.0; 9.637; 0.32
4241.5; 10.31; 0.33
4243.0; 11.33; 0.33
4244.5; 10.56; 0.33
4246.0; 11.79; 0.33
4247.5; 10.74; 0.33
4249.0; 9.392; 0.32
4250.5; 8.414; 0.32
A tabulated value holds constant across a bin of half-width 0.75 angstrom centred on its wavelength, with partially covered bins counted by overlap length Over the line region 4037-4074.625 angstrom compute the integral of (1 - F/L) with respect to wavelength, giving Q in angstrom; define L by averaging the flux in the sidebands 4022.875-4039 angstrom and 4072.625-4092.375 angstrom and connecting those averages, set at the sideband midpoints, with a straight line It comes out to 2.7 angstrom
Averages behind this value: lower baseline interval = 9.58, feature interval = 9.12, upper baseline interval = 10.1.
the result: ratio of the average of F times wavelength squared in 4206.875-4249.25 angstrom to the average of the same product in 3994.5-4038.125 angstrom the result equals 1.16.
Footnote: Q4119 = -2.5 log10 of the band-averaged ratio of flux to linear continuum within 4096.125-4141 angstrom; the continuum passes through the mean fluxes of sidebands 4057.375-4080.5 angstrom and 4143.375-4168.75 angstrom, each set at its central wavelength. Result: -0.09 mag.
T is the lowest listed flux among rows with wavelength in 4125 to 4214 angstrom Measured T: 7.31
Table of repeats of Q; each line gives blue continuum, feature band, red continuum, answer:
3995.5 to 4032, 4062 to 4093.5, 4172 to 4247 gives 1.2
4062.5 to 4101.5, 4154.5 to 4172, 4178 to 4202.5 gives -1.4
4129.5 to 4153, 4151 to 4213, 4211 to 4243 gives -1.8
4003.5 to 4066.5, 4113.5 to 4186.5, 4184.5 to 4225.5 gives -3.6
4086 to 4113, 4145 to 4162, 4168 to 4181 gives 0.3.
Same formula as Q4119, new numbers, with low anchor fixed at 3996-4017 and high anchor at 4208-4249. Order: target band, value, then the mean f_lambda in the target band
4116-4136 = -0.07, 10.6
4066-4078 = 0.09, 9.01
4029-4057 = 0.06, 9.26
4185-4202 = 0.04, 9.69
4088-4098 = -0.13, 11.1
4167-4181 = -0.02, 10.2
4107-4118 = -0.11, 11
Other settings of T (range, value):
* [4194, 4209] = 8.017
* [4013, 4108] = 4.882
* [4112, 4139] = 8.047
